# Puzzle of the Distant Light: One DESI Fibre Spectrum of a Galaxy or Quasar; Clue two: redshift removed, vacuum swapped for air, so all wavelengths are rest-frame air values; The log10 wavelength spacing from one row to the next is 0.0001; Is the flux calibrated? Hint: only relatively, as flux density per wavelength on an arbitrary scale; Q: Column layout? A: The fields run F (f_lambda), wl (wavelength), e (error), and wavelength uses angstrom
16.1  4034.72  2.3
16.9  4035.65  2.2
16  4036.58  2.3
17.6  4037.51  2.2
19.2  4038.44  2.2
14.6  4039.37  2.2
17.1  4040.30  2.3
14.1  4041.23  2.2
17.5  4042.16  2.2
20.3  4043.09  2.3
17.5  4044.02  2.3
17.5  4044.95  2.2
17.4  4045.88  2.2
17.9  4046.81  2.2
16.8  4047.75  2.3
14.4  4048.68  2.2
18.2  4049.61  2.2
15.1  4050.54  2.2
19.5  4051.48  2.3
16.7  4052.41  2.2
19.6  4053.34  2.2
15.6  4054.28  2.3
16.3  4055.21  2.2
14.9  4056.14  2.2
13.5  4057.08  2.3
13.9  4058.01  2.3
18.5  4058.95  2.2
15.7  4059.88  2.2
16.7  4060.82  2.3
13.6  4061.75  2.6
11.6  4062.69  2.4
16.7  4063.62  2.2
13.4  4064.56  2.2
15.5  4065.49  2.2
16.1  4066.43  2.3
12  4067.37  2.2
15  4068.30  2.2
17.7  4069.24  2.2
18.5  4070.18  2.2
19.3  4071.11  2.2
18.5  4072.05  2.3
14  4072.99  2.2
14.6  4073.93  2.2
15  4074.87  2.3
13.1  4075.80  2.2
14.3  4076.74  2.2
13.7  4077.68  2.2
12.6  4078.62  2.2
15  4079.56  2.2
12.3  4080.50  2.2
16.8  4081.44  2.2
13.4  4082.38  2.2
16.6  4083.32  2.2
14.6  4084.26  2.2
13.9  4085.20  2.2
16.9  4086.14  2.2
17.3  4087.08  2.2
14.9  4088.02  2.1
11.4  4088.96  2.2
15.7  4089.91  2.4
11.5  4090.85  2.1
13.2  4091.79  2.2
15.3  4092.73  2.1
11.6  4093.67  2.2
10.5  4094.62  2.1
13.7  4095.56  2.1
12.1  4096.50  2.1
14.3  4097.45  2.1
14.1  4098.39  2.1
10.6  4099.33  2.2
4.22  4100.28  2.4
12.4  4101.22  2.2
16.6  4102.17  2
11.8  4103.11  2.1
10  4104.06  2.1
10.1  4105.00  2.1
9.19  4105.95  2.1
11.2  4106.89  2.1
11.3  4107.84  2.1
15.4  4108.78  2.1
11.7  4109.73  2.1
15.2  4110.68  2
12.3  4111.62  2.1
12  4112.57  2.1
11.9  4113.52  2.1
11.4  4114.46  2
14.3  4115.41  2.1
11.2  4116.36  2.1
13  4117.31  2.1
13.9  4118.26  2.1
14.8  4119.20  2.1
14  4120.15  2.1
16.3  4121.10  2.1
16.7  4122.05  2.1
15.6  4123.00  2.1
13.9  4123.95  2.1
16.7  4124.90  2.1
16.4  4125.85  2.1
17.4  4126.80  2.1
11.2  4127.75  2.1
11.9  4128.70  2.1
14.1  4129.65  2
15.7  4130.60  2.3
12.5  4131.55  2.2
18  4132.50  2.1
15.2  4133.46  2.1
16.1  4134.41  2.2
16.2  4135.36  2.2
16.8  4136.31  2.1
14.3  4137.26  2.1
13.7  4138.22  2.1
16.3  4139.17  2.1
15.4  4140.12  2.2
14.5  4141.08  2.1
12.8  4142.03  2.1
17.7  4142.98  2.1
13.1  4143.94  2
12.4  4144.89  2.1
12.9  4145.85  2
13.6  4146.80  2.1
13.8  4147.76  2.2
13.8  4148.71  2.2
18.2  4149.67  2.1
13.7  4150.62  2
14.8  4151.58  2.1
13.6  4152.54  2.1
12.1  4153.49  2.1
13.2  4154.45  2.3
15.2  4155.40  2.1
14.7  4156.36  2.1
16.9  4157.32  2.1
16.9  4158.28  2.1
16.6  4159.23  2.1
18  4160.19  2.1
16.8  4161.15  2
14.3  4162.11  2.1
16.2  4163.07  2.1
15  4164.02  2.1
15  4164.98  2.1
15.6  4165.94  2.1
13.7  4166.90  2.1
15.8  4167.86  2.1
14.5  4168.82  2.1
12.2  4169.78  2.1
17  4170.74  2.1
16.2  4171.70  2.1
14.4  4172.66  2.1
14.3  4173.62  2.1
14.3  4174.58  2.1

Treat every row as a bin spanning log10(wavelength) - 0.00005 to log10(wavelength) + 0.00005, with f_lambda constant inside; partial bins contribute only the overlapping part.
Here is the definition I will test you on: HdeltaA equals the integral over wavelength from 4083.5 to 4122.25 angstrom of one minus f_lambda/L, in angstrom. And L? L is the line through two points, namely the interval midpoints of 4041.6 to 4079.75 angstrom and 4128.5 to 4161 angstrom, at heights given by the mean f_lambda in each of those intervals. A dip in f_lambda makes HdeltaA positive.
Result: 6.10 angstrom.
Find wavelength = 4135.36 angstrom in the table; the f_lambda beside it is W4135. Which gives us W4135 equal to 16.2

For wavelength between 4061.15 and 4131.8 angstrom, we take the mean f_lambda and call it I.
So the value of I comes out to 13.8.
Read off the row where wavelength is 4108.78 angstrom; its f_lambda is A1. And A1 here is 15.4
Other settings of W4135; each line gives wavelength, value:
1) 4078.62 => 12.6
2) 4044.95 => 17.5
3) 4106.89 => 11.2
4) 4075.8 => 13.1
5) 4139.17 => 16.3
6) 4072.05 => 18.5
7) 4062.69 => 11.6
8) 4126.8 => 17.4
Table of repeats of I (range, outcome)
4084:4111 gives 12.8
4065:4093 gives 15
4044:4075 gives 16.1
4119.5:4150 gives 14.9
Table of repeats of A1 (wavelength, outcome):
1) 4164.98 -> 15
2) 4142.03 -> 12.8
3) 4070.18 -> 18.5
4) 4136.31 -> 16.8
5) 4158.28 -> 16.9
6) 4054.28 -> 15.6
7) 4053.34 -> 19.6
